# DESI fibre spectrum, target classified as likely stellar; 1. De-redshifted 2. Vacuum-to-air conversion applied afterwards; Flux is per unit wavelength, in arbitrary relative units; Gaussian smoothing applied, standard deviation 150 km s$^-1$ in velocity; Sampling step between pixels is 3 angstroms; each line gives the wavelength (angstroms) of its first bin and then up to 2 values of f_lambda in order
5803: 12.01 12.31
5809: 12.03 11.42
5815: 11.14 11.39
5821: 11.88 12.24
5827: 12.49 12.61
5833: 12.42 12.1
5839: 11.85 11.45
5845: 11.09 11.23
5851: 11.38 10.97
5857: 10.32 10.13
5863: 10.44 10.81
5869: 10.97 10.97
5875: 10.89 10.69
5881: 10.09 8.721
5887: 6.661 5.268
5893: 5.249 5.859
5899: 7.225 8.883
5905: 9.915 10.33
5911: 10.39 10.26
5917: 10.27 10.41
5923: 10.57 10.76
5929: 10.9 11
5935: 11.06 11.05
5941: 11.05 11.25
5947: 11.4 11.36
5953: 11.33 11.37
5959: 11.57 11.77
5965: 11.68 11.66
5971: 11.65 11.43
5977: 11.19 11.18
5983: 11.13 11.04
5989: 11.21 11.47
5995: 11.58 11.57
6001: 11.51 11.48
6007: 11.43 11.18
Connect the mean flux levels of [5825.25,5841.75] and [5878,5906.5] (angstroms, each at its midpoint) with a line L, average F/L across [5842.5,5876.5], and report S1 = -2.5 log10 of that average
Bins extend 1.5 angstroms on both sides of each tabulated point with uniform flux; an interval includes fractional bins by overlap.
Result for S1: -0.069 mag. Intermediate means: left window 12.2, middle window 10.9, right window 7.71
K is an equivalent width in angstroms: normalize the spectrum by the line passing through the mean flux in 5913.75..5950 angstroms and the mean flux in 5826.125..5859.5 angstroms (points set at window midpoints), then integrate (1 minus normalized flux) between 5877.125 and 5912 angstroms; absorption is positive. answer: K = 9.3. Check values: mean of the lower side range 11.6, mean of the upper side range 10.9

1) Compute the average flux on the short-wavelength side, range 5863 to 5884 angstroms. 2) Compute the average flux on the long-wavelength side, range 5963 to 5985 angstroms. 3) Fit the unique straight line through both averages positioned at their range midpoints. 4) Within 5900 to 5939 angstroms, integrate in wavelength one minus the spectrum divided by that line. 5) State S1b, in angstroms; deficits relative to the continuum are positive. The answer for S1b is 2.01 angstroms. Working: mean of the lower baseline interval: 10.6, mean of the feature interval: 10.4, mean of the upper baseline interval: 11.4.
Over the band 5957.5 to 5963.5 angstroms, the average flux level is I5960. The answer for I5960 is 11.7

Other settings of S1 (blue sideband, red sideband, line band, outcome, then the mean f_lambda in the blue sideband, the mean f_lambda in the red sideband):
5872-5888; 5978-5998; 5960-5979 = -0.05 mag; 9.64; 11.3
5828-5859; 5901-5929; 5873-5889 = 0.17 mag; 11.5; 10.3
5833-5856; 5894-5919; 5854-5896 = 0.12 mag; 11.5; 9.09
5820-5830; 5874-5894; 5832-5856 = -0.05 mag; 12.3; 8.23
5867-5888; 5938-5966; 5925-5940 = 0.01 mag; 9.95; 11.4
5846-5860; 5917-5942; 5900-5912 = 0.11 mag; 10.9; 10.8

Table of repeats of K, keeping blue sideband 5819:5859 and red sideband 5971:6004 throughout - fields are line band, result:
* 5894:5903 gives 3.4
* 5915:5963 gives 1.7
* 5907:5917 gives 1.0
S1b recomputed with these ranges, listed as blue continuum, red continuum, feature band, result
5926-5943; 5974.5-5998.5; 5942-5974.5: -1.1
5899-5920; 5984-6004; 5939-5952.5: -1.0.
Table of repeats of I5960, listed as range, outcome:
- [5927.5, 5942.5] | 11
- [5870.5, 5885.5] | 10.3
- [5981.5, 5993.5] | 11.2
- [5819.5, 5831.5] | 12.3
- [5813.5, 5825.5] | 11.7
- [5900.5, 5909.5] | 9.71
